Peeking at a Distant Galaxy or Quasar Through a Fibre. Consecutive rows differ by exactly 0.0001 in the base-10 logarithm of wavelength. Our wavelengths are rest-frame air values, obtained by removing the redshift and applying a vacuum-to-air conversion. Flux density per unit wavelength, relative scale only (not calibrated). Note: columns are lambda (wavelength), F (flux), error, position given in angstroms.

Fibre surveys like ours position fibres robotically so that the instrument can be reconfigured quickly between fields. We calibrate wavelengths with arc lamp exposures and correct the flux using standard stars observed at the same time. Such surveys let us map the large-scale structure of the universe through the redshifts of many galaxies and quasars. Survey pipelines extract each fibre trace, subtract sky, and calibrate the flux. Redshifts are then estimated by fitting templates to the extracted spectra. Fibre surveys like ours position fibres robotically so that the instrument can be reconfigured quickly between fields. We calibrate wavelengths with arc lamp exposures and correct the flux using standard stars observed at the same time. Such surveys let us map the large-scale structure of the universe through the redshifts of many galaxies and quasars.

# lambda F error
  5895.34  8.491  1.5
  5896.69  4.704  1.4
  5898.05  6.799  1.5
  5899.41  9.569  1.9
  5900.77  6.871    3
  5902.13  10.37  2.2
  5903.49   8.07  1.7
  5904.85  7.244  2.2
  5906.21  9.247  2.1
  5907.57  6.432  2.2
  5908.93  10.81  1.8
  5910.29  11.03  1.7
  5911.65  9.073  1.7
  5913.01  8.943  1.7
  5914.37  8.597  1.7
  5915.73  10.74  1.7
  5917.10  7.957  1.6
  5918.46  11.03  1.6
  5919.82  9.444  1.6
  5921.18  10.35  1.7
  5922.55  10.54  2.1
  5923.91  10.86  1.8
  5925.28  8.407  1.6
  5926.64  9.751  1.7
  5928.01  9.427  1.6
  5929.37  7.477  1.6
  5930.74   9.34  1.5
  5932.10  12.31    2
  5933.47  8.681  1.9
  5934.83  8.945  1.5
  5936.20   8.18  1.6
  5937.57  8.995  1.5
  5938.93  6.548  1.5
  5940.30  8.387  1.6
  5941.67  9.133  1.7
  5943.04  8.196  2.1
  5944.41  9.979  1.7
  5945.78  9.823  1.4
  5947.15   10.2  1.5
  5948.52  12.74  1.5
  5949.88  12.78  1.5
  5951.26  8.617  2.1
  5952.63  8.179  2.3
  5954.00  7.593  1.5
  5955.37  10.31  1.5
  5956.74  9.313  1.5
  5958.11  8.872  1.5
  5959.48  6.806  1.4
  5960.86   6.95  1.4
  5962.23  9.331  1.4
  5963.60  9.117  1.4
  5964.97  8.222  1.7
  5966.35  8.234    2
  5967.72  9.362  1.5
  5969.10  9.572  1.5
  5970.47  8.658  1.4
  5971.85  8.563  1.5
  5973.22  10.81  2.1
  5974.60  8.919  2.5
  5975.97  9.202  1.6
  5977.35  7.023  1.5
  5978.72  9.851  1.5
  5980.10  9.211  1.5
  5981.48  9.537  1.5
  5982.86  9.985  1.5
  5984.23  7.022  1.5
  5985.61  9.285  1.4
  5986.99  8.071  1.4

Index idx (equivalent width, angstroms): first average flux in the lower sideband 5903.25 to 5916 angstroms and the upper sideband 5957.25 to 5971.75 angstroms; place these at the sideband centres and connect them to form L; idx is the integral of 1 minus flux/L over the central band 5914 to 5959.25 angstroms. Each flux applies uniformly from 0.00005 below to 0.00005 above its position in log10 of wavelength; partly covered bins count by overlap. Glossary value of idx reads -3.4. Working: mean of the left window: 9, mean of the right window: 8.52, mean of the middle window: 9.42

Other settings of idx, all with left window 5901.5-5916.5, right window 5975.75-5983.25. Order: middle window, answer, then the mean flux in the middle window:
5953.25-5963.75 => 0.7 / 8.51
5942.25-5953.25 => -1.2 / 10.1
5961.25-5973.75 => 0.1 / 9.03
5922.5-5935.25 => -0.6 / 9.54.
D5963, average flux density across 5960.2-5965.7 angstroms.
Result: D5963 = 8.41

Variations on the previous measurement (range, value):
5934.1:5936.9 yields 8.57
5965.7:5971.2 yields 8.96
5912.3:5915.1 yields 8.82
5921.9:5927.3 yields 9.89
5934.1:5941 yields 8.22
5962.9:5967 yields 8.53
